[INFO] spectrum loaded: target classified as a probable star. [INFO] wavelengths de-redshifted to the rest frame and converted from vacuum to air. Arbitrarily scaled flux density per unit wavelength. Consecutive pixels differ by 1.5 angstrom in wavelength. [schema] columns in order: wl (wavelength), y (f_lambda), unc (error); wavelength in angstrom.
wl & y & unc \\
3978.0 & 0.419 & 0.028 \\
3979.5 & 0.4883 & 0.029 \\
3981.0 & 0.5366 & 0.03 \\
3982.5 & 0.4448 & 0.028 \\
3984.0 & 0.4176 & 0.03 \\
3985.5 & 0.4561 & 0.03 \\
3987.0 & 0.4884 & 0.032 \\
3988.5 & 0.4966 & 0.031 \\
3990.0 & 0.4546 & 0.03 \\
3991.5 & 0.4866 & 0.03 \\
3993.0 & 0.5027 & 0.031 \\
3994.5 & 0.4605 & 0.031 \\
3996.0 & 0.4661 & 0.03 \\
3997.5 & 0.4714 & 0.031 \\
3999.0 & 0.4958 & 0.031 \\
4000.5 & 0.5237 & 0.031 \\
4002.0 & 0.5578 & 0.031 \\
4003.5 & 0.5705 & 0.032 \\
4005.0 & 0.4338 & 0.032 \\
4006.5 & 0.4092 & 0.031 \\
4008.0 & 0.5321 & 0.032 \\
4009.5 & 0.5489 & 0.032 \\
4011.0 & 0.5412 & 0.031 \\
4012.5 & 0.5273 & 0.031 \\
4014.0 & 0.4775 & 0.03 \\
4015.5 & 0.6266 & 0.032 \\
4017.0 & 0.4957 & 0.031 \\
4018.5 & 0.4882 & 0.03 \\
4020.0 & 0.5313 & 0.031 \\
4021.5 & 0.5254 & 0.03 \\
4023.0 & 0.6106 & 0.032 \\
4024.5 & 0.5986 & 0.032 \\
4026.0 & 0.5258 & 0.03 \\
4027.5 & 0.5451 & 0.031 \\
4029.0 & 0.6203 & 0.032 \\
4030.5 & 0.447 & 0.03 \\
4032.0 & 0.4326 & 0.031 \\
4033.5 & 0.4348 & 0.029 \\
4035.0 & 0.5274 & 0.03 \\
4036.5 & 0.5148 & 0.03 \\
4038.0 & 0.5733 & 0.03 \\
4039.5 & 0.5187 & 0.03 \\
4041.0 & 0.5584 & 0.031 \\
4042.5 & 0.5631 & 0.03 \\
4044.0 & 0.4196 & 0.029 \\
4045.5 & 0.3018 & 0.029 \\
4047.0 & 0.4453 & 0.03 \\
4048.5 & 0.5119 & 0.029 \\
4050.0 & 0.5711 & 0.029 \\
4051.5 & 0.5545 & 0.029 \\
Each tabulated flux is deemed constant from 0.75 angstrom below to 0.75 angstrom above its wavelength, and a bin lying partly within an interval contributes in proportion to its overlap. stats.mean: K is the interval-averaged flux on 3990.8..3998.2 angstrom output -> 0.477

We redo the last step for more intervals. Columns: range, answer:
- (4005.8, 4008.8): 0.473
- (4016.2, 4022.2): 0.511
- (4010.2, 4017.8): 0.533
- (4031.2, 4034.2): 0.434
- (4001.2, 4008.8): 0.501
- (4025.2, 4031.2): 0.536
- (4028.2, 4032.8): 0.5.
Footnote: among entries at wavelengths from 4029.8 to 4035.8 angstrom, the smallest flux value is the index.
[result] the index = 0.4326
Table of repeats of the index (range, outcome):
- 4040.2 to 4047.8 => 0.3018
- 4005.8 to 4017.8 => 0.4092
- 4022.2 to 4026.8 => 0.5258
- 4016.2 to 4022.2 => 0.4882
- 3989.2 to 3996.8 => 0.4546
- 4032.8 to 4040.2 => 0.4348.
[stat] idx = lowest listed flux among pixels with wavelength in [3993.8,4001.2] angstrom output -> 0.4605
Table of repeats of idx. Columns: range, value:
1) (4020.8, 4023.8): 0.5254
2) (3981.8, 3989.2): 0.4176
